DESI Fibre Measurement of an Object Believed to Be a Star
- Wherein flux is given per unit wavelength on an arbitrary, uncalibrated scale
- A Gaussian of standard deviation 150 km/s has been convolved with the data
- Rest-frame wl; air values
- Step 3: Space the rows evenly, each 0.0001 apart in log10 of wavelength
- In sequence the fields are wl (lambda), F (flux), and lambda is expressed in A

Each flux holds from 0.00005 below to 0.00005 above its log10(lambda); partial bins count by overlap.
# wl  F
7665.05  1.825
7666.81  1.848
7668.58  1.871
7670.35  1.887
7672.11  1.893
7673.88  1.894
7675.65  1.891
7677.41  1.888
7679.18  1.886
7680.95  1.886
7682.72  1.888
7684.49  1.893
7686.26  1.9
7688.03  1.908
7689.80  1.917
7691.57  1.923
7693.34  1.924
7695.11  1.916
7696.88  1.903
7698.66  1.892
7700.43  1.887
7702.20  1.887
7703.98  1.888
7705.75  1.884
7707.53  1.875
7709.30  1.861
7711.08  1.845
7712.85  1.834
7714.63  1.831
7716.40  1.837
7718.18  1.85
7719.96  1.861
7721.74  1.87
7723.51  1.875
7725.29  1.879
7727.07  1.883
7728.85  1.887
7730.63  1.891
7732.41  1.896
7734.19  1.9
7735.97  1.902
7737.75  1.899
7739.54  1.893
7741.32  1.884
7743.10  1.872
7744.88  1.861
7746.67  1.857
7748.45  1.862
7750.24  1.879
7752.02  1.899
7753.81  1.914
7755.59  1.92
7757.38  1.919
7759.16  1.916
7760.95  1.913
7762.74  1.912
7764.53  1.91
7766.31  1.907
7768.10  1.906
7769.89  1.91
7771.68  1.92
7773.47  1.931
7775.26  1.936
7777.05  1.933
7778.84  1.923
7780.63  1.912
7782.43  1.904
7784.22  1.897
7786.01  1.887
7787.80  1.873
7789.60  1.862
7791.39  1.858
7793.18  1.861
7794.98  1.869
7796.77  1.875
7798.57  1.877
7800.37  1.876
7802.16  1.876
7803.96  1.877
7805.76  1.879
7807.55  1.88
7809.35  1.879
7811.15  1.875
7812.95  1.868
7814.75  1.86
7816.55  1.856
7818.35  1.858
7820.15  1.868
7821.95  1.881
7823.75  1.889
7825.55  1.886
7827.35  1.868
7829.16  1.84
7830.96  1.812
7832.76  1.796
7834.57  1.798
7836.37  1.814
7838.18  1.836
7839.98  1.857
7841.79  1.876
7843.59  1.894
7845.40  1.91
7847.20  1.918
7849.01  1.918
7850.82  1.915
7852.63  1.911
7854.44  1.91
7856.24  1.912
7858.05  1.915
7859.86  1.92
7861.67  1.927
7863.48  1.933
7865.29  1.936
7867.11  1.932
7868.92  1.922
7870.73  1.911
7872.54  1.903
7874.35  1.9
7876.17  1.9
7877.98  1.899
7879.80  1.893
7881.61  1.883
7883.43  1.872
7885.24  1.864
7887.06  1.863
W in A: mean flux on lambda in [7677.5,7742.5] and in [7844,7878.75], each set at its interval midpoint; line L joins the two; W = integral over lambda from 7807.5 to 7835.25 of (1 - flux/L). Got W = 0.7 A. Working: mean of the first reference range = 1.88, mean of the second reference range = 1.92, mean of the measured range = 1.86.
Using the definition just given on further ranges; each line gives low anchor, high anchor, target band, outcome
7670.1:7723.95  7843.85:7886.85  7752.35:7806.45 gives -0.09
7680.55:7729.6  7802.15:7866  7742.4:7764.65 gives -0.17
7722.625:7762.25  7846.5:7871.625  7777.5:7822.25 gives 0.64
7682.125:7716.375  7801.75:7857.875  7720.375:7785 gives -0.64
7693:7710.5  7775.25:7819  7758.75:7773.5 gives -0.23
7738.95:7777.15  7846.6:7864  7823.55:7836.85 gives 0.54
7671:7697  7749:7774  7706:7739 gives 0.59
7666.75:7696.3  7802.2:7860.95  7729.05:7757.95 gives -0.04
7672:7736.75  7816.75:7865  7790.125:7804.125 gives 0.08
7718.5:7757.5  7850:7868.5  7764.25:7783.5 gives -0.22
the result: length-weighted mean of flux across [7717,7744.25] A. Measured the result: 1.88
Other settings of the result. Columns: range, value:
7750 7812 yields 1.9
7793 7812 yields 1.87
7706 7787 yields 1.89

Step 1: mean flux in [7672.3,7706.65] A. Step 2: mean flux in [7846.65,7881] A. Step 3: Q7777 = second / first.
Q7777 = 1.01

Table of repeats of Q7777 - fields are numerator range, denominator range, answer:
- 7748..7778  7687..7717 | 1.01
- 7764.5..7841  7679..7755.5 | 1.00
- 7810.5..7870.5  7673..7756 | 1.00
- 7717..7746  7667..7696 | 0.99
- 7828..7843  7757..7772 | 0.96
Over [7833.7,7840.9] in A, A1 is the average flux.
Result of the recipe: 1.83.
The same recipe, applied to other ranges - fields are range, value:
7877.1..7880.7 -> 1.89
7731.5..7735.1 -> 1.9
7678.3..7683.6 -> 1.89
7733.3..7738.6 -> 1.9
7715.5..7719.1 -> 1.84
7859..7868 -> 1.93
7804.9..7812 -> 1.88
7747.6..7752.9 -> 1.88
